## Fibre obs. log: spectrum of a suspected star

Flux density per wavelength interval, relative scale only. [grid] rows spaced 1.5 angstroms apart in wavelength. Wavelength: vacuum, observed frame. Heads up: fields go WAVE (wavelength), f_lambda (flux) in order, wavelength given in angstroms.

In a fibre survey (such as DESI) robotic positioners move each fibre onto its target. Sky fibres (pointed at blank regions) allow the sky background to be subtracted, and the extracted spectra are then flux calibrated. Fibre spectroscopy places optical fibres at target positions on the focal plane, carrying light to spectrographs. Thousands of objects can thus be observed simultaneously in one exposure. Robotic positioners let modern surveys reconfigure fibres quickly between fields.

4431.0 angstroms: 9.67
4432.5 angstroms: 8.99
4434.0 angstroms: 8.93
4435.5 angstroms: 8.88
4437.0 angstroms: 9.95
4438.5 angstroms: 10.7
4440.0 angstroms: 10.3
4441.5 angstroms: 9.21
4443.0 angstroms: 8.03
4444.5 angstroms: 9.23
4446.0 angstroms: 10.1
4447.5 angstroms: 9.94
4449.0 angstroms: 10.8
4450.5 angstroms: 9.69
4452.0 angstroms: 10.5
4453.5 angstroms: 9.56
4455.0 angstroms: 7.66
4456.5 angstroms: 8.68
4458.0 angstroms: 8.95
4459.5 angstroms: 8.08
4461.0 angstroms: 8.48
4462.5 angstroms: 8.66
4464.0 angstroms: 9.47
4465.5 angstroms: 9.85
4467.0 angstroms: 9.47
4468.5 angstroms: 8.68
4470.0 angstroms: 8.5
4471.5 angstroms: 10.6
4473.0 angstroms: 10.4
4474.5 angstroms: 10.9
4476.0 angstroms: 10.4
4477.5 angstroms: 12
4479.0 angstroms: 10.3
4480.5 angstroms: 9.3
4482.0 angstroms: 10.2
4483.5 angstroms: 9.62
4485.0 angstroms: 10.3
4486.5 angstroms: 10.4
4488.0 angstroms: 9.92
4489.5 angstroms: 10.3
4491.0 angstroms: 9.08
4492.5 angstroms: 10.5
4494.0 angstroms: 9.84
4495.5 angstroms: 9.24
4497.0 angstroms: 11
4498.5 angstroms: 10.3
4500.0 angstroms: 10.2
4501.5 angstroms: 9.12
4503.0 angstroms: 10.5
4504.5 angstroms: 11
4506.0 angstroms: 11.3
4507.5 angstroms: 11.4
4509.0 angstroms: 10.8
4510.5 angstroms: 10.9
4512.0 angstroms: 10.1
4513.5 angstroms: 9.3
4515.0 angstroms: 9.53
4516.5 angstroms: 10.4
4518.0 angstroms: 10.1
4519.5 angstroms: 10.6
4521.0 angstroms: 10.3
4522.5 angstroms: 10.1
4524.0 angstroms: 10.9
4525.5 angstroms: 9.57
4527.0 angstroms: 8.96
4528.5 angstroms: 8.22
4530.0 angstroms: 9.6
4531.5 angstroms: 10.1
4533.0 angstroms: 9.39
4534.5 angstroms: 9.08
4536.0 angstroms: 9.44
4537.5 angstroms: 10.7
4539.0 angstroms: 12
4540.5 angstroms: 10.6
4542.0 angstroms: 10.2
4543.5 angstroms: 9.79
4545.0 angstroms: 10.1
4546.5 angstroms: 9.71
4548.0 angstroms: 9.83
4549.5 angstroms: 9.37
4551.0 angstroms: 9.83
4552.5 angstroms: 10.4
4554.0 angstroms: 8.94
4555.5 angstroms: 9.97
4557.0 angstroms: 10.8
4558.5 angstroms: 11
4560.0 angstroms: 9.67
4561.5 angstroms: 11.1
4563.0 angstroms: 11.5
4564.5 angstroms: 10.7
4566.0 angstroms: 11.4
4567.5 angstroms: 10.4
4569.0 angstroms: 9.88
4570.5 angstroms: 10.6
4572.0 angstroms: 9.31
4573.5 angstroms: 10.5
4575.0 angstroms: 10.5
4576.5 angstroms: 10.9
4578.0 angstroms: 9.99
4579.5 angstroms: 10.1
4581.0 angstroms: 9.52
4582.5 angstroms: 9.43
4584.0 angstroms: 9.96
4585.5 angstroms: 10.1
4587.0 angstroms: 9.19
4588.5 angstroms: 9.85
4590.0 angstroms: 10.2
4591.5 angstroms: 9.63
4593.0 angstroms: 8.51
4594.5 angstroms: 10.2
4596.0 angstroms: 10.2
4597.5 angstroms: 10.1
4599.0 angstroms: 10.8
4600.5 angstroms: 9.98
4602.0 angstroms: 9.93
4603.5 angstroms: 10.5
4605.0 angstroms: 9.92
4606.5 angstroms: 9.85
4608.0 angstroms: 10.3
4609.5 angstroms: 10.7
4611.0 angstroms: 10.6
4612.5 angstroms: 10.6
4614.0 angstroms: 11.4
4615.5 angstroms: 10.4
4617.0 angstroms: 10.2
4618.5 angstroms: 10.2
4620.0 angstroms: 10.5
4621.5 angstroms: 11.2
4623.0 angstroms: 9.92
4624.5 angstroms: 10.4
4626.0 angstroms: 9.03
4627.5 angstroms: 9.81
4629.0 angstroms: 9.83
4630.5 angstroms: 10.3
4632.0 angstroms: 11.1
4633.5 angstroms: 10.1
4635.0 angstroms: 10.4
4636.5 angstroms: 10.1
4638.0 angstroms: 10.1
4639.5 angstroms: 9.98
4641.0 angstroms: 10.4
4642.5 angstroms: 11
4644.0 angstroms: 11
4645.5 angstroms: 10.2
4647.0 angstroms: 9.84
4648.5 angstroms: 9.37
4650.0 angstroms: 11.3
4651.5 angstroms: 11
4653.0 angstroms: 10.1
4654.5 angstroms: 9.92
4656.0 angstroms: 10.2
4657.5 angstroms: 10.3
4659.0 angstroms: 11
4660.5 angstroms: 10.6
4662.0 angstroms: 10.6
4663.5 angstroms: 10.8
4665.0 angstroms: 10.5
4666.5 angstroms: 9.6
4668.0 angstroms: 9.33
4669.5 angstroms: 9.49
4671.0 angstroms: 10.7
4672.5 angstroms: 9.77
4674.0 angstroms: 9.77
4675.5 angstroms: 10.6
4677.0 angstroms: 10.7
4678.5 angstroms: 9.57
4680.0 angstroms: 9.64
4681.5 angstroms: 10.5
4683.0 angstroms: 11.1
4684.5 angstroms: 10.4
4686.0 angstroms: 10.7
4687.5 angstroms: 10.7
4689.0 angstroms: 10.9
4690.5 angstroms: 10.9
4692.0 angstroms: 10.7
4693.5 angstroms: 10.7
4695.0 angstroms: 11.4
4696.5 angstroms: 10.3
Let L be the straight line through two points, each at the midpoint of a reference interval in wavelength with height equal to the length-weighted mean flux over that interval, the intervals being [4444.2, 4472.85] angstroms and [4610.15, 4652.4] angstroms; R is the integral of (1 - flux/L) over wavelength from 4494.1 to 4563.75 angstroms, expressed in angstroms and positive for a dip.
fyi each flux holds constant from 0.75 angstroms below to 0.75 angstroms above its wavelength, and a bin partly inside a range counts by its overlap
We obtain -2.82 angstroms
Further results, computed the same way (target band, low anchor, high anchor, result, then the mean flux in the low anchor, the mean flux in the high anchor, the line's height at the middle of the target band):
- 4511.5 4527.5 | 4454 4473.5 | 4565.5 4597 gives -0.9 angstroms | 9.03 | 10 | 9.49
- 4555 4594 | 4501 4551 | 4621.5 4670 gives -0.1 angstroms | 10.1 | 10.3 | 10.2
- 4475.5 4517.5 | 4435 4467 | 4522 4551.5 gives -2.7 angstroms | 9.37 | 9.87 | 9.64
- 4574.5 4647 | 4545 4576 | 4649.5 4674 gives 0.7 angstroms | 10.3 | 10.3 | 10.3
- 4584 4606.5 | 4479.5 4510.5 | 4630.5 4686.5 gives 0.8 angstroms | 10.2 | 10.3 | 10.3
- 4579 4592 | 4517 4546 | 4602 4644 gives 0.5 angstroms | 9.99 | 10.3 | 10.2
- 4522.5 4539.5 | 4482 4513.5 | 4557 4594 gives 0.7 angstroms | 10.3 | 10.2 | 10.2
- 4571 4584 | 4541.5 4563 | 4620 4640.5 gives 0.1 angstroms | 10.1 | 10.2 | 10.1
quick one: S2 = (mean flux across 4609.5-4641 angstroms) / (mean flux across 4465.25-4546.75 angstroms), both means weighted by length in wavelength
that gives 1.0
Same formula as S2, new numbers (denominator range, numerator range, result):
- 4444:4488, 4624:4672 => 1.06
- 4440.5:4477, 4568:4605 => 1.06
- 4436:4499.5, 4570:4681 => 1.05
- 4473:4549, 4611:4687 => 1.02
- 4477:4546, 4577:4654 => 1.00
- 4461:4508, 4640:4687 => 1.03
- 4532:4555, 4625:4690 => 1.03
